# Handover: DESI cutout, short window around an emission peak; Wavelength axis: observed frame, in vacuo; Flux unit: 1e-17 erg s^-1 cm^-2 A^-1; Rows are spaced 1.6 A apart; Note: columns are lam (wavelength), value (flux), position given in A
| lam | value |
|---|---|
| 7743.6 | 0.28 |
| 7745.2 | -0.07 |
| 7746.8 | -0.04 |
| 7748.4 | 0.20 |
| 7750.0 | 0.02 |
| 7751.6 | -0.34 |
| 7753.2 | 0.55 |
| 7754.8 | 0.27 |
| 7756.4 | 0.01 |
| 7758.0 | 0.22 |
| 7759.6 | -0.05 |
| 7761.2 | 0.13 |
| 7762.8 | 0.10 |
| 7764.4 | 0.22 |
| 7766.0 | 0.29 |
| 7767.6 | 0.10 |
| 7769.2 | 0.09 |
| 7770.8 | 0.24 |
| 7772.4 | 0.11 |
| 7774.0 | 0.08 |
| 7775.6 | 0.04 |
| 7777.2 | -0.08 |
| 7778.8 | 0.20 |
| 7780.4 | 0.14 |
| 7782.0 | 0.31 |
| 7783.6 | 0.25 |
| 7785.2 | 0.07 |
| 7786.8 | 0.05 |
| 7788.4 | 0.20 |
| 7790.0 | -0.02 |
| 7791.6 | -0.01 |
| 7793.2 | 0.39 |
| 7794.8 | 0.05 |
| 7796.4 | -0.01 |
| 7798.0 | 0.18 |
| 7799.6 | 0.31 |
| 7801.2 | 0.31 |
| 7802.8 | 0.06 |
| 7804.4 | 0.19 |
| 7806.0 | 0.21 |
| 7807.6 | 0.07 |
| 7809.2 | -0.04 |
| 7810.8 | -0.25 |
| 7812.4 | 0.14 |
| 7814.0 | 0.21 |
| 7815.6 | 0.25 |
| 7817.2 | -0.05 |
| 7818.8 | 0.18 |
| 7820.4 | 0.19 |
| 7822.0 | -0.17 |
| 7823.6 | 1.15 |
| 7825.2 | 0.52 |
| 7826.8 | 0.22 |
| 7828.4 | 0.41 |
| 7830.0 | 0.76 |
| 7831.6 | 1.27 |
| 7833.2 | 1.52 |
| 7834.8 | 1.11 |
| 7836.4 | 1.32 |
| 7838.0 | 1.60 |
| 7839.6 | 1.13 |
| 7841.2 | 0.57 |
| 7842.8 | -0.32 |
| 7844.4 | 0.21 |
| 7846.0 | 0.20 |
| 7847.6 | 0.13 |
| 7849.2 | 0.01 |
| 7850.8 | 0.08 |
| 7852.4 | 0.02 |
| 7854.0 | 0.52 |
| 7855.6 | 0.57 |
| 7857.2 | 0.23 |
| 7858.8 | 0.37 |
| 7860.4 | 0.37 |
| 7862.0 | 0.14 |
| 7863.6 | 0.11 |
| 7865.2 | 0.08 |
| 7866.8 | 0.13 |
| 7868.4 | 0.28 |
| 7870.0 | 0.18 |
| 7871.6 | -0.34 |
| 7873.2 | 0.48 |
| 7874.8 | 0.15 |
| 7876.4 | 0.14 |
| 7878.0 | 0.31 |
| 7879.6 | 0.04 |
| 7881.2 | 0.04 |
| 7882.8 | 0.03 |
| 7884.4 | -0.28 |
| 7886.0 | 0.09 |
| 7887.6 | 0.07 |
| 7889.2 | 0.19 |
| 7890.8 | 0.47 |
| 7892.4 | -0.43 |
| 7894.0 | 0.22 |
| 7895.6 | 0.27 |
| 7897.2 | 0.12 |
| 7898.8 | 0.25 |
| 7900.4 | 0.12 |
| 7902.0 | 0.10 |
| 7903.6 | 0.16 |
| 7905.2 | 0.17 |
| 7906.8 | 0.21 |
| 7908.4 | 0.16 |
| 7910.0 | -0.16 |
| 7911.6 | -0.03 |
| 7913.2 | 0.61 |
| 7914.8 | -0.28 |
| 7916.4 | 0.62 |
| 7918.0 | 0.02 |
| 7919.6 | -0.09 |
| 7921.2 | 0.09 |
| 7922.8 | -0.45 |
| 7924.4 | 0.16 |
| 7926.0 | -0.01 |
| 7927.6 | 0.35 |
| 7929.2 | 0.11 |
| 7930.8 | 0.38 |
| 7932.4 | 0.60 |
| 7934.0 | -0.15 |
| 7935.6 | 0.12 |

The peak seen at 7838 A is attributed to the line [O II]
